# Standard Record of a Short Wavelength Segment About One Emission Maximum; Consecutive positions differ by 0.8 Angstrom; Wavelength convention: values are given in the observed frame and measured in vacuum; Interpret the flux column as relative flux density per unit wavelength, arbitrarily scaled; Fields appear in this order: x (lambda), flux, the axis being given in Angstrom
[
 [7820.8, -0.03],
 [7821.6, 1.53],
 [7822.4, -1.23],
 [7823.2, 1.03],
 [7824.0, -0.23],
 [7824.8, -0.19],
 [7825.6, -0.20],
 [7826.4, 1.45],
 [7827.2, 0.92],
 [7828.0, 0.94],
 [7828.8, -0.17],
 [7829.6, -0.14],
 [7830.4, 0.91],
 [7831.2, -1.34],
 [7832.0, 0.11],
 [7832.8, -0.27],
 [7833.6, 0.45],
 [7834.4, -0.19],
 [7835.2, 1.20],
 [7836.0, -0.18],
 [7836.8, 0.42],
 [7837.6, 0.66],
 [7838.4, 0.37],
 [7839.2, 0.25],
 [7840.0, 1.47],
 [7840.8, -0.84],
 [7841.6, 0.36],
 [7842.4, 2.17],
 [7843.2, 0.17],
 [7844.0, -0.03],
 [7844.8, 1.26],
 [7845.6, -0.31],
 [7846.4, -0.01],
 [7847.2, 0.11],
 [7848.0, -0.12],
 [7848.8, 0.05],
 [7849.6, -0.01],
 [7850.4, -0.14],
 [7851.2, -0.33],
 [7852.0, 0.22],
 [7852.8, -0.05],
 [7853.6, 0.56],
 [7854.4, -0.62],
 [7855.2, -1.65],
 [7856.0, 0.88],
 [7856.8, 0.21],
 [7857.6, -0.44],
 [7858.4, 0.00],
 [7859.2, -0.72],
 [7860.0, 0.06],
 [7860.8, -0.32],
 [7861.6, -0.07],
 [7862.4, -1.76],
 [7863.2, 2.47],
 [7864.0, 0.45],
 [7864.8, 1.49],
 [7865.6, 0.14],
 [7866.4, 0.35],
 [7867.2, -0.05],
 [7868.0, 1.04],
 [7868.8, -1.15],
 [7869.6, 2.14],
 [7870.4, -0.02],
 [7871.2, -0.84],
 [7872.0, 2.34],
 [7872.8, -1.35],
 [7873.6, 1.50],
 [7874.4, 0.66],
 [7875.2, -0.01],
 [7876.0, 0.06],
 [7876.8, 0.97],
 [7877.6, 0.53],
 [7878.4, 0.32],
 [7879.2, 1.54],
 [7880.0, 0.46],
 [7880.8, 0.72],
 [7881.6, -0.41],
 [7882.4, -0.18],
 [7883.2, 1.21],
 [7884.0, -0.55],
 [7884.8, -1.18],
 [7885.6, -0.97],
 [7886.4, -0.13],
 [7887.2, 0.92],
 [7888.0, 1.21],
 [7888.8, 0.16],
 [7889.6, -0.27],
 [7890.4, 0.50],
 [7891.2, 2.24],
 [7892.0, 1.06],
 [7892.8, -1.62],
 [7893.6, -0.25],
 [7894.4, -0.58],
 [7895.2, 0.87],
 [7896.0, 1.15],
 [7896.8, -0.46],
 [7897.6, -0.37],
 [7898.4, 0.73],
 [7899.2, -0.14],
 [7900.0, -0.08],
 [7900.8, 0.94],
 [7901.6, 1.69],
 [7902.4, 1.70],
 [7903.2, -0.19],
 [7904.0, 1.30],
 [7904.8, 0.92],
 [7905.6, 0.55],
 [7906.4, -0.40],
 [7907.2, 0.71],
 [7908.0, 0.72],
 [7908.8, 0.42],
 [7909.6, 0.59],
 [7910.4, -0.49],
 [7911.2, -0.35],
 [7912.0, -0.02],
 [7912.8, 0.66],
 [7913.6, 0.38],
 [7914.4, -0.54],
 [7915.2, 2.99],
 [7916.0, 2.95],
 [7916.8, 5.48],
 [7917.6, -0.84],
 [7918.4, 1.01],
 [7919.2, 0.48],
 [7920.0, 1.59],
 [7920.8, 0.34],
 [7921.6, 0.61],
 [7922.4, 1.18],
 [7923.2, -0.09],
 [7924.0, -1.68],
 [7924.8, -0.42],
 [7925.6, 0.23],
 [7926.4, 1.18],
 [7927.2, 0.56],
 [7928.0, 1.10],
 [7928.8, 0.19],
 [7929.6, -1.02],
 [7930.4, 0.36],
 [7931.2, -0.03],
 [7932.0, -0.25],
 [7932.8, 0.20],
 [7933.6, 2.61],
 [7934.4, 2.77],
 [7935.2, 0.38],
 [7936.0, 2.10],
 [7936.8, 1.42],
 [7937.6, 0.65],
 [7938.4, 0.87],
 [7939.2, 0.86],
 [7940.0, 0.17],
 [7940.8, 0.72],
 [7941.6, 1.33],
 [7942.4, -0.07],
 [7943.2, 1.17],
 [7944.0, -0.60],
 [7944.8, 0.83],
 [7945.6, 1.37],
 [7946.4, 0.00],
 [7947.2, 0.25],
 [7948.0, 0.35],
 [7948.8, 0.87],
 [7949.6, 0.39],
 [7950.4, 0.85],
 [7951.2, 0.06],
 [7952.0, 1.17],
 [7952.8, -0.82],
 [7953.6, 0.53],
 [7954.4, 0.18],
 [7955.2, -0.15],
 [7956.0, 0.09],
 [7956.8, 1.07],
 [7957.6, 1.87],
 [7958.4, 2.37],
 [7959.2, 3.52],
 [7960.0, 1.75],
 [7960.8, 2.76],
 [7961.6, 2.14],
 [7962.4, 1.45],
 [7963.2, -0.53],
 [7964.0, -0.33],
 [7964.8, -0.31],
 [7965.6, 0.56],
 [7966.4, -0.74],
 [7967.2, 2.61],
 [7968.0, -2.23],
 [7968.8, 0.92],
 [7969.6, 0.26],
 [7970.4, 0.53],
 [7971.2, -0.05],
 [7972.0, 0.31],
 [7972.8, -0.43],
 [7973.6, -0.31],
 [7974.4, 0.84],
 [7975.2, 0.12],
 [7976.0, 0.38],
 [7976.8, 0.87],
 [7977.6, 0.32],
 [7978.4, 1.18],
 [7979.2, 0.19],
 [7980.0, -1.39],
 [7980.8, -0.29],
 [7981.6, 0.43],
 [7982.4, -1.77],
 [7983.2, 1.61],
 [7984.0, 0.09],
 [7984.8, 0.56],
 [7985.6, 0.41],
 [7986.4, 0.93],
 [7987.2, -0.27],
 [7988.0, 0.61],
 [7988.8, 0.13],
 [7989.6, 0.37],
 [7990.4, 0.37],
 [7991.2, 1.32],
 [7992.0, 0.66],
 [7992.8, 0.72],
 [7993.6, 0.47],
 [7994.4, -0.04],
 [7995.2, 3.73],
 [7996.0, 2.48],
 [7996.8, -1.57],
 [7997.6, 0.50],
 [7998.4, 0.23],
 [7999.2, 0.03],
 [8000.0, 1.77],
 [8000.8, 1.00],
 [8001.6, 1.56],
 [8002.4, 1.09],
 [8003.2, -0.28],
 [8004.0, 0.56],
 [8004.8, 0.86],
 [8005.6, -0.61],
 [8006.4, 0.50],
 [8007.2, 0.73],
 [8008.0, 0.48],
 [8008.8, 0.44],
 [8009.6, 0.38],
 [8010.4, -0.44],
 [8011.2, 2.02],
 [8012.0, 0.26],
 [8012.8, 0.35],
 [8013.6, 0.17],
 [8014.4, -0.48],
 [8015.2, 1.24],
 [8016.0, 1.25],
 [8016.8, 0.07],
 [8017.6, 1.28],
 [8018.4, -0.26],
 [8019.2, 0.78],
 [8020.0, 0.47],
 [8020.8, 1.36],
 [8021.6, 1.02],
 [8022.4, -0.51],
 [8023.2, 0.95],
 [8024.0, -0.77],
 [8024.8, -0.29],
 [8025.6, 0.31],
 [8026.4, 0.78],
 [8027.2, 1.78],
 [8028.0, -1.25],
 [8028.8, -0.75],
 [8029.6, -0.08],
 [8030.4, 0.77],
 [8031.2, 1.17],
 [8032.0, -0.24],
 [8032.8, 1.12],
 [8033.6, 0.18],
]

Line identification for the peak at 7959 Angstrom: H-gamma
